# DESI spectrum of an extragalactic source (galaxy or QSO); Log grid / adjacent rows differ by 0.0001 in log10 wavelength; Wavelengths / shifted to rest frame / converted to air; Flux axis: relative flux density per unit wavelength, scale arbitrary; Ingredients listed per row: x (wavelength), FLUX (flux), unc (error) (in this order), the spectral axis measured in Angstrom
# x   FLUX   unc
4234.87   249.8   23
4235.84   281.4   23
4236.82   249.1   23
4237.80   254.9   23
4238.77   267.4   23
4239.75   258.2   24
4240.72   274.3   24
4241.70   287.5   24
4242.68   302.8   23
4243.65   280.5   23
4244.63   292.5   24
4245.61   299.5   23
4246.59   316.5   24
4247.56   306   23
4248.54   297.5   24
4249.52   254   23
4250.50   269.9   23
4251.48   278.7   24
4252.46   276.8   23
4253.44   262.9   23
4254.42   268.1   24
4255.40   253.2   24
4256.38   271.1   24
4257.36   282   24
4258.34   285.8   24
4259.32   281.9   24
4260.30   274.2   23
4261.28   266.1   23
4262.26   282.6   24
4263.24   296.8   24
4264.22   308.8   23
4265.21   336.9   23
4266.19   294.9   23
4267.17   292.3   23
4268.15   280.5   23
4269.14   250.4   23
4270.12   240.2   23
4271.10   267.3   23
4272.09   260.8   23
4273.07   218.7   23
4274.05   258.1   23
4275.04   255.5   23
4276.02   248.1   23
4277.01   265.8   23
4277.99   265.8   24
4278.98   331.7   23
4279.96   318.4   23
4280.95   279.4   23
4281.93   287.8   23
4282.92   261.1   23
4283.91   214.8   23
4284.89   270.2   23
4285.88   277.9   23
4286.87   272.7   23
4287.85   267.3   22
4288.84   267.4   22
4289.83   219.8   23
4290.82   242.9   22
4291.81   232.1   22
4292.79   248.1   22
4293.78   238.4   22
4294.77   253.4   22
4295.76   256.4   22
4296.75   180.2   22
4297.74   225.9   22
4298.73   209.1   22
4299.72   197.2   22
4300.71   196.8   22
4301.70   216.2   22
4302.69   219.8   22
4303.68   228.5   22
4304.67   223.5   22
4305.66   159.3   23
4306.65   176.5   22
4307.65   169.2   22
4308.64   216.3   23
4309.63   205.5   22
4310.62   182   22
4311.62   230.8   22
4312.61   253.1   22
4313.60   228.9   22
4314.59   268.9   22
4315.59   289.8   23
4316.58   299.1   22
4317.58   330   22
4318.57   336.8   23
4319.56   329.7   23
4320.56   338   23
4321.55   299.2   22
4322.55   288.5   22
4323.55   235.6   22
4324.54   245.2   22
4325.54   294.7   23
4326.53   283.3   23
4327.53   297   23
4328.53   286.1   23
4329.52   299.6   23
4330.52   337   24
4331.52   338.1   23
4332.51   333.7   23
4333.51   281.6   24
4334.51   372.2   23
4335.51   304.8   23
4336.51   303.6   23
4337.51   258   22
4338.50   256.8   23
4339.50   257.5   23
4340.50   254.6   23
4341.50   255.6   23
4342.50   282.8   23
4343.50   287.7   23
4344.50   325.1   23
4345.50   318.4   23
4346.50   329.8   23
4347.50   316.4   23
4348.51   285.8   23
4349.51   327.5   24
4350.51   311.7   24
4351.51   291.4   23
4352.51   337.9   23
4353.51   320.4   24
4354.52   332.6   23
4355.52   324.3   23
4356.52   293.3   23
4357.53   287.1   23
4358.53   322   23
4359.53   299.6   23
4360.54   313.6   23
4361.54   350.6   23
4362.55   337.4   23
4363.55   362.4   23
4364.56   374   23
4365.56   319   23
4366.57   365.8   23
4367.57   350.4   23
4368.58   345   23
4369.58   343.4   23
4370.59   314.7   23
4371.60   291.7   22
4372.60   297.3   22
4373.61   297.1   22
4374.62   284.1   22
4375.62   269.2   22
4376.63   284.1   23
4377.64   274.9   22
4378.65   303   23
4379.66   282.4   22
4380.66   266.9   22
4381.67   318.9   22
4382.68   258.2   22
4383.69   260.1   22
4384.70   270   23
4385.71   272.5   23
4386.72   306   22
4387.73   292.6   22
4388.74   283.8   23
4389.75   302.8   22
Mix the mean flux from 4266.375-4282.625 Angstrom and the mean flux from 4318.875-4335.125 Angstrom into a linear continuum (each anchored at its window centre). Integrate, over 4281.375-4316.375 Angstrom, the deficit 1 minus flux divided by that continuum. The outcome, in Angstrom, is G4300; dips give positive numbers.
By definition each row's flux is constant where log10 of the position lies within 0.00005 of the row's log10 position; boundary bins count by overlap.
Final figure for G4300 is 6.6 Angstrom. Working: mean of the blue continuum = 270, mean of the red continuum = 304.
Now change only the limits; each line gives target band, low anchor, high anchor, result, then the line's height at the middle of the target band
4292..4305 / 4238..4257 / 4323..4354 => 3.0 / 290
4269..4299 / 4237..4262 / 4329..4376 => 3.6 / 290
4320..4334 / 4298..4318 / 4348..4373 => -2.0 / 261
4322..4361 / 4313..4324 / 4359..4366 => 2.1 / 317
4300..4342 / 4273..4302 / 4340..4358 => 2.2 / 280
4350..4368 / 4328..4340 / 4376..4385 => -2.3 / 290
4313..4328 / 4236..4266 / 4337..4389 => 0.2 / 295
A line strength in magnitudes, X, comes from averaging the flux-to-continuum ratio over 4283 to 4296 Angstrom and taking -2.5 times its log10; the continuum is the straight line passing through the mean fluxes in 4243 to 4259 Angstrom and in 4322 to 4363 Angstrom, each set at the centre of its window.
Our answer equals 0.16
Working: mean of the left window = 281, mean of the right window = 302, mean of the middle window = 251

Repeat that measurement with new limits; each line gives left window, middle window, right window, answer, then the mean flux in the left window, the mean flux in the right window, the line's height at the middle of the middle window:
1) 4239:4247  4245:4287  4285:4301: -0.047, 288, 238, 265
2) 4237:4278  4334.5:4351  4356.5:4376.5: 0.059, 276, 321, 311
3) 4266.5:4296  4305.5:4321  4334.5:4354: 0.115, 262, 298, 280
